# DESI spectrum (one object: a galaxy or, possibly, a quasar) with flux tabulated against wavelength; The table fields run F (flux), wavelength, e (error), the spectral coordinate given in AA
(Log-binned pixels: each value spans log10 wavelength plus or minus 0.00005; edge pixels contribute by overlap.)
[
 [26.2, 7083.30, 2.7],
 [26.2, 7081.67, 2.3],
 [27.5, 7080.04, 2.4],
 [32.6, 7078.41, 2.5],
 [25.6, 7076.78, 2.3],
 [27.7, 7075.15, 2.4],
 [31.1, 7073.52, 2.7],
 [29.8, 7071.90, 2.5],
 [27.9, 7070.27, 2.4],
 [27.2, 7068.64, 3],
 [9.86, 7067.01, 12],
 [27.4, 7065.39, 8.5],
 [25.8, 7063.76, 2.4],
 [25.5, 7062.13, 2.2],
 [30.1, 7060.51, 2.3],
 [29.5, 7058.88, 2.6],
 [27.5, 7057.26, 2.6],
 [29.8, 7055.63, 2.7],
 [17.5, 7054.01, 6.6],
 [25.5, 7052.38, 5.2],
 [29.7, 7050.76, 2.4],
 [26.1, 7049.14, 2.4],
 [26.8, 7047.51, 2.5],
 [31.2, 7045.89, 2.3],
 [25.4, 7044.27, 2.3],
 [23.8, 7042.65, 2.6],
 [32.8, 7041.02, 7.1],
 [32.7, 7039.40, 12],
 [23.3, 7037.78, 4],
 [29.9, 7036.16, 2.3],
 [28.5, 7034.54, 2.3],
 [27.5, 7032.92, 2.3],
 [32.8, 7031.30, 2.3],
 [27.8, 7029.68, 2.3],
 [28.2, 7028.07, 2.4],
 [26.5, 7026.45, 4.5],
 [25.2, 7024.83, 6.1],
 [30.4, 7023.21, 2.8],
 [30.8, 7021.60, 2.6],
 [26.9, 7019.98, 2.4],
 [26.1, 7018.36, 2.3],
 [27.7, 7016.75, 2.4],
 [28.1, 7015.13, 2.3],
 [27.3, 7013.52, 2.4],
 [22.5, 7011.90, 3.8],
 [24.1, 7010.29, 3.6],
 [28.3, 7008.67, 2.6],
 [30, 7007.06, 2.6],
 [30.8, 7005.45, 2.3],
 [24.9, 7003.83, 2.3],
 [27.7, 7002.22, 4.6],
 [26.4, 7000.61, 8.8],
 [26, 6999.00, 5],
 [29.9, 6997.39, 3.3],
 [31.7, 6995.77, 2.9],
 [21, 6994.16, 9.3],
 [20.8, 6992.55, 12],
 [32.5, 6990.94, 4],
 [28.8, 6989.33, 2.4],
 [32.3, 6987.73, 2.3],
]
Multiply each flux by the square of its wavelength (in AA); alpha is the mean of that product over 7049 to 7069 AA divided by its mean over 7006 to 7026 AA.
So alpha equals 0.94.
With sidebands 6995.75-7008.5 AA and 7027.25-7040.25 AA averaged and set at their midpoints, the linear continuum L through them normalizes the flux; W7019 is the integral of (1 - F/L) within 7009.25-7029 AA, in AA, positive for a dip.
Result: 1.1 AA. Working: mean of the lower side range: 28.2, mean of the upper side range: 28.9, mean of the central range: 27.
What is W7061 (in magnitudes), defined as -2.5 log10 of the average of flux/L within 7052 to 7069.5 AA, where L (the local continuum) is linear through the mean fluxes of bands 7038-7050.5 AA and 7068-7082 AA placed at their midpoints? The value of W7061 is 0.13 mag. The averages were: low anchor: 28.2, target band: 25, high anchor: 28.5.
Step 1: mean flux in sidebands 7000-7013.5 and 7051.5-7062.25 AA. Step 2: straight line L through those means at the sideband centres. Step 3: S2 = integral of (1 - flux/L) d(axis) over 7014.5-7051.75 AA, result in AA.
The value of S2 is -2.03 AA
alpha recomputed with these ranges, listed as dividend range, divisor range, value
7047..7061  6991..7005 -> 1.03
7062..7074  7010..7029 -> 0.95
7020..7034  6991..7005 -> 1.09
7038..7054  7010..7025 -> 1.02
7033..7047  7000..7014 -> 1.07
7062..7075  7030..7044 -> 0.90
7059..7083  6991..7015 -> 1.02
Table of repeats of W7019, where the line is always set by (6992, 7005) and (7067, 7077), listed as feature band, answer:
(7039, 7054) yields -0.5 AA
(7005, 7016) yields -0.3 AA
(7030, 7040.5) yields -1.0 AA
